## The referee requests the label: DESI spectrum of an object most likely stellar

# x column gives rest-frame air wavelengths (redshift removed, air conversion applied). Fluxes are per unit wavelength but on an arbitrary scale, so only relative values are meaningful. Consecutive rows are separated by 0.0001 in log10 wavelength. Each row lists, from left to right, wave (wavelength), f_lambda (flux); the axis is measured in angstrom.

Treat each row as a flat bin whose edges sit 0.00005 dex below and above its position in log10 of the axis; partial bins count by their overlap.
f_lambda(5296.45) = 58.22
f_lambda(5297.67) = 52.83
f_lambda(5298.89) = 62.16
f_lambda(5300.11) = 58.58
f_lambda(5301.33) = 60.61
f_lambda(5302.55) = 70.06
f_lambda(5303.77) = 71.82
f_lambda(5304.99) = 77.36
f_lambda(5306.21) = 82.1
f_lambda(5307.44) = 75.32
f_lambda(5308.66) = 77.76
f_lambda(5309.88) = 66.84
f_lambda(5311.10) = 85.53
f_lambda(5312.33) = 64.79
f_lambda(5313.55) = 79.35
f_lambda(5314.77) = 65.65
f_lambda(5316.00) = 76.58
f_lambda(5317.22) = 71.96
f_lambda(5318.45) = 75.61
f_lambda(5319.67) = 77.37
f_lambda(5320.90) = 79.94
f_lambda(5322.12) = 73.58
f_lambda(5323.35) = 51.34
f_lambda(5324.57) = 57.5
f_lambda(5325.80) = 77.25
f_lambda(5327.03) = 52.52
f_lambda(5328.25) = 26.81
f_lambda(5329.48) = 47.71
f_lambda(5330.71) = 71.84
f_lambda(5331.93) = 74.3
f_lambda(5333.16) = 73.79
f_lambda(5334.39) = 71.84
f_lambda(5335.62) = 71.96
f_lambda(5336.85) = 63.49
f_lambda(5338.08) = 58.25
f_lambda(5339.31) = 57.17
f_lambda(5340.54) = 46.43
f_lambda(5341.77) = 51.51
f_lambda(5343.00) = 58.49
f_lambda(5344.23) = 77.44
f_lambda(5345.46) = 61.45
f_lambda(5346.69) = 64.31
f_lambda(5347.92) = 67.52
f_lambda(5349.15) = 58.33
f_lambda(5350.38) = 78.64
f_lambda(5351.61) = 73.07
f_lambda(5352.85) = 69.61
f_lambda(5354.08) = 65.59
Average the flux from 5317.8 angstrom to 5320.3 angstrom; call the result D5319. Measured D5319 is 76.3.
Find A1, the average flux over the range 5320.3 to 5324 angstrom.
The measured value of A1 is 68.2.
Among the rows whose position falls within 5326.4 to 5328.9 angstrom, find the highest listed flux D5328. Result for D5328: 52.52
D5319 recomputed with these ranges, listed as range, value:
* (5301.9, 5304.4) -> 70.9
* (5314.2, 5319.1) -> 72.5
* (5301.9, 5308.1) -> 75.2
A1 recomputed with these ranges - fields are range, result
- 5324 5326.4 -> 67.4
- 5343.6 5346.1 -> 69.4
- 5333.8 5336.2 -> 71.9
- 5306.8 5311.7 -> 76.4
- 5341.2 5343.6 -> 55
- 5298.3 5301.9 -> 60.5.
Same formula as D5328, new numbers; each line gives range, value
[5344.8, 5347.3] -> 64.31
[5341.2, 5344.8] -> 77.44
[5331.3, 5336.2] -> 74.3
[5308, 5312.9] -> 85.53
